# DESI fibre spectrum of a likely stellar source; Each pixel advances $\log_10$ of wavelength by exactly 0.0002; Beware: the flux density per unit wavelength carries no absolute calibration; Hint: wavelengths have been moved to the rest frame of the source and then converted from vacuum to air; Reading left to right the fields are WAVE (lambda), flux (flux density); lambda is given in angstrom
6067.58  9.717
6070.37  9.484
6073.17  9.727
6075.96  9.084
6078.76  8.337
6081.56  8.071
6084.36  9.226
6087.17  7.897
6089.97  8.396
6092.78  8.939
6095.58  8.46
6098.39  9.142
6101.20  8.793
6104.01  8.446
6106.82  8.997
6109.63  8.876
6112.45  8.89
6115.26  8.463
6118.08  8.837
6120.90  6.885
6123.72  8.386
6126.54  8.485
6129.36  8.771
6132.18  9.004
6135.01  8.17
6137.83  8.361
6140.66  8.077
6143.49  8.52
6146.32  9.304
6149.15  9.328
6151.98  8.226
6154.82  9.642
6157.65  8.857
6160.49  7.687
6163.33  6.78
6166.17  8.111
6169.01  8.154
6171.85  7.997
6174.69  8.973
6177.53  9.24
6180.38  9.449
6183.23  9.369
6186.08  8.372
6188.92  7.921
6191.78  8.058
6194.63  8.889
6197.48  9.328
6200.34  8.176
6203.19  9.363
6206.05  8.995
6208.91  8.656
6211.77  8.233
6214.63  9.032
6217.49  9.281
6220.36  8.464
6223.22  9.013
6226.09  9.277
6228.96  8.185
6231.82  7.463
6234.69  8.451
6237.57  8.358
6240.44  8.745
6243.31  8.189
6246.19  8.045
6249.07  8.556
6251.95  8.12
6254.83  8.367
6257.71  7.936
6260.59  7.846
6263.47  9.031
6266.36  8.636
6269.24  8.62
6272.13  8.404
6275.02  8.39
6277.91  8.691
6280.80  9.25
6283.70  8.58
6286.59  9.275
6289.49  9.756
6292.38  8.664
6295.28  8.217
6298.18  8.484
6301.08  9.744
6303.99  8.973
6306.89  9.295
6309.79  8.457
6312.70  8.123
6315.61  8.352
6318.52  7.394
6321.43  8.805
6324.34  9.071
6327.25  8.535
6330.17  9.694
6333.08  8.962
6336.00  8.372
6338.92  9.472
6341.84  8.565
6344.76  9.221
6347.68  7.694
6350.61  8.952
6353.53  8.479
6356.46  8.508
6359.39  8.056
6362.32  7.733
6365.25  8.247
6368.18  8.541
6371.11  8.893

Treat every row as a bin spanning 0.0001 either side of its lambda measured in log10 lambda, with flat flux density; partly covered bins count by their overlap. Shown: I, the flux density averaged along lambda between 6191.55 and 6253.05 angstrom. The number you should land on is 8.6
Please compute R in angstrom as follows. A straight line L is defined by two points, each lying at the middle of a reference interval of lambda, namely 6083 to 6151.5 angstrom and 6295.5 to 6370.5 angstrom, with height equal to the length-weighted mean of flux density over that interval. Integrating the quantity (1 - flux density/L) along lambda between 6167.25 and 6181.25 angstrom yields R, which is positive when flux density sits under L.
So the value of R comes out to -0.18 angstrom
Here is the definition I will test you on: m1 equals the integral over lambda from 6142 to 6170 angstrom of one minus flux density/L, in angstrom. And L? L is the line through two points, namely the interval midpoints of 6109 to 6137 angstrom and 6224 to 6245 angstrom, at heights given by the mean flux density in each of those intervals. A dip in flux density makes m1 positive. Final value -0.1 angstrom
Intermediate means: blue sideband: 8.46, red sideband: 8.4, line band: 8.46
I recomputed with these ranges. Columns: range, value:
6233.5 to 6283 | 8.45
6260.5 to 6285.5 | 8.66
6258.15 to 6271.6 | 8.48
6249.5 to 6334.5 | 8.68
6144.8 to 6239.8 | 8.63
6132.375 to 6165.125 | 8.46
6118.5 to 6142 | 8.29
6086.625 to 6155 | 8.6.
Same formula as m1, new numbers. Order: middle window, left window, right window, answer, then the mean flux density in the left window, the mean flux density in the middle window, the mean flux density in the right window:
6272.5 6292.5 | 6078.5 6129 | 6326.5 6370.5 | -0.80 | 8.54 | 8.93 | 8.61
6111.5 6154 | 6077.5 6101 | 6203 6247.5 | 0.25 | 8.57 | 8.53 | 8.59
